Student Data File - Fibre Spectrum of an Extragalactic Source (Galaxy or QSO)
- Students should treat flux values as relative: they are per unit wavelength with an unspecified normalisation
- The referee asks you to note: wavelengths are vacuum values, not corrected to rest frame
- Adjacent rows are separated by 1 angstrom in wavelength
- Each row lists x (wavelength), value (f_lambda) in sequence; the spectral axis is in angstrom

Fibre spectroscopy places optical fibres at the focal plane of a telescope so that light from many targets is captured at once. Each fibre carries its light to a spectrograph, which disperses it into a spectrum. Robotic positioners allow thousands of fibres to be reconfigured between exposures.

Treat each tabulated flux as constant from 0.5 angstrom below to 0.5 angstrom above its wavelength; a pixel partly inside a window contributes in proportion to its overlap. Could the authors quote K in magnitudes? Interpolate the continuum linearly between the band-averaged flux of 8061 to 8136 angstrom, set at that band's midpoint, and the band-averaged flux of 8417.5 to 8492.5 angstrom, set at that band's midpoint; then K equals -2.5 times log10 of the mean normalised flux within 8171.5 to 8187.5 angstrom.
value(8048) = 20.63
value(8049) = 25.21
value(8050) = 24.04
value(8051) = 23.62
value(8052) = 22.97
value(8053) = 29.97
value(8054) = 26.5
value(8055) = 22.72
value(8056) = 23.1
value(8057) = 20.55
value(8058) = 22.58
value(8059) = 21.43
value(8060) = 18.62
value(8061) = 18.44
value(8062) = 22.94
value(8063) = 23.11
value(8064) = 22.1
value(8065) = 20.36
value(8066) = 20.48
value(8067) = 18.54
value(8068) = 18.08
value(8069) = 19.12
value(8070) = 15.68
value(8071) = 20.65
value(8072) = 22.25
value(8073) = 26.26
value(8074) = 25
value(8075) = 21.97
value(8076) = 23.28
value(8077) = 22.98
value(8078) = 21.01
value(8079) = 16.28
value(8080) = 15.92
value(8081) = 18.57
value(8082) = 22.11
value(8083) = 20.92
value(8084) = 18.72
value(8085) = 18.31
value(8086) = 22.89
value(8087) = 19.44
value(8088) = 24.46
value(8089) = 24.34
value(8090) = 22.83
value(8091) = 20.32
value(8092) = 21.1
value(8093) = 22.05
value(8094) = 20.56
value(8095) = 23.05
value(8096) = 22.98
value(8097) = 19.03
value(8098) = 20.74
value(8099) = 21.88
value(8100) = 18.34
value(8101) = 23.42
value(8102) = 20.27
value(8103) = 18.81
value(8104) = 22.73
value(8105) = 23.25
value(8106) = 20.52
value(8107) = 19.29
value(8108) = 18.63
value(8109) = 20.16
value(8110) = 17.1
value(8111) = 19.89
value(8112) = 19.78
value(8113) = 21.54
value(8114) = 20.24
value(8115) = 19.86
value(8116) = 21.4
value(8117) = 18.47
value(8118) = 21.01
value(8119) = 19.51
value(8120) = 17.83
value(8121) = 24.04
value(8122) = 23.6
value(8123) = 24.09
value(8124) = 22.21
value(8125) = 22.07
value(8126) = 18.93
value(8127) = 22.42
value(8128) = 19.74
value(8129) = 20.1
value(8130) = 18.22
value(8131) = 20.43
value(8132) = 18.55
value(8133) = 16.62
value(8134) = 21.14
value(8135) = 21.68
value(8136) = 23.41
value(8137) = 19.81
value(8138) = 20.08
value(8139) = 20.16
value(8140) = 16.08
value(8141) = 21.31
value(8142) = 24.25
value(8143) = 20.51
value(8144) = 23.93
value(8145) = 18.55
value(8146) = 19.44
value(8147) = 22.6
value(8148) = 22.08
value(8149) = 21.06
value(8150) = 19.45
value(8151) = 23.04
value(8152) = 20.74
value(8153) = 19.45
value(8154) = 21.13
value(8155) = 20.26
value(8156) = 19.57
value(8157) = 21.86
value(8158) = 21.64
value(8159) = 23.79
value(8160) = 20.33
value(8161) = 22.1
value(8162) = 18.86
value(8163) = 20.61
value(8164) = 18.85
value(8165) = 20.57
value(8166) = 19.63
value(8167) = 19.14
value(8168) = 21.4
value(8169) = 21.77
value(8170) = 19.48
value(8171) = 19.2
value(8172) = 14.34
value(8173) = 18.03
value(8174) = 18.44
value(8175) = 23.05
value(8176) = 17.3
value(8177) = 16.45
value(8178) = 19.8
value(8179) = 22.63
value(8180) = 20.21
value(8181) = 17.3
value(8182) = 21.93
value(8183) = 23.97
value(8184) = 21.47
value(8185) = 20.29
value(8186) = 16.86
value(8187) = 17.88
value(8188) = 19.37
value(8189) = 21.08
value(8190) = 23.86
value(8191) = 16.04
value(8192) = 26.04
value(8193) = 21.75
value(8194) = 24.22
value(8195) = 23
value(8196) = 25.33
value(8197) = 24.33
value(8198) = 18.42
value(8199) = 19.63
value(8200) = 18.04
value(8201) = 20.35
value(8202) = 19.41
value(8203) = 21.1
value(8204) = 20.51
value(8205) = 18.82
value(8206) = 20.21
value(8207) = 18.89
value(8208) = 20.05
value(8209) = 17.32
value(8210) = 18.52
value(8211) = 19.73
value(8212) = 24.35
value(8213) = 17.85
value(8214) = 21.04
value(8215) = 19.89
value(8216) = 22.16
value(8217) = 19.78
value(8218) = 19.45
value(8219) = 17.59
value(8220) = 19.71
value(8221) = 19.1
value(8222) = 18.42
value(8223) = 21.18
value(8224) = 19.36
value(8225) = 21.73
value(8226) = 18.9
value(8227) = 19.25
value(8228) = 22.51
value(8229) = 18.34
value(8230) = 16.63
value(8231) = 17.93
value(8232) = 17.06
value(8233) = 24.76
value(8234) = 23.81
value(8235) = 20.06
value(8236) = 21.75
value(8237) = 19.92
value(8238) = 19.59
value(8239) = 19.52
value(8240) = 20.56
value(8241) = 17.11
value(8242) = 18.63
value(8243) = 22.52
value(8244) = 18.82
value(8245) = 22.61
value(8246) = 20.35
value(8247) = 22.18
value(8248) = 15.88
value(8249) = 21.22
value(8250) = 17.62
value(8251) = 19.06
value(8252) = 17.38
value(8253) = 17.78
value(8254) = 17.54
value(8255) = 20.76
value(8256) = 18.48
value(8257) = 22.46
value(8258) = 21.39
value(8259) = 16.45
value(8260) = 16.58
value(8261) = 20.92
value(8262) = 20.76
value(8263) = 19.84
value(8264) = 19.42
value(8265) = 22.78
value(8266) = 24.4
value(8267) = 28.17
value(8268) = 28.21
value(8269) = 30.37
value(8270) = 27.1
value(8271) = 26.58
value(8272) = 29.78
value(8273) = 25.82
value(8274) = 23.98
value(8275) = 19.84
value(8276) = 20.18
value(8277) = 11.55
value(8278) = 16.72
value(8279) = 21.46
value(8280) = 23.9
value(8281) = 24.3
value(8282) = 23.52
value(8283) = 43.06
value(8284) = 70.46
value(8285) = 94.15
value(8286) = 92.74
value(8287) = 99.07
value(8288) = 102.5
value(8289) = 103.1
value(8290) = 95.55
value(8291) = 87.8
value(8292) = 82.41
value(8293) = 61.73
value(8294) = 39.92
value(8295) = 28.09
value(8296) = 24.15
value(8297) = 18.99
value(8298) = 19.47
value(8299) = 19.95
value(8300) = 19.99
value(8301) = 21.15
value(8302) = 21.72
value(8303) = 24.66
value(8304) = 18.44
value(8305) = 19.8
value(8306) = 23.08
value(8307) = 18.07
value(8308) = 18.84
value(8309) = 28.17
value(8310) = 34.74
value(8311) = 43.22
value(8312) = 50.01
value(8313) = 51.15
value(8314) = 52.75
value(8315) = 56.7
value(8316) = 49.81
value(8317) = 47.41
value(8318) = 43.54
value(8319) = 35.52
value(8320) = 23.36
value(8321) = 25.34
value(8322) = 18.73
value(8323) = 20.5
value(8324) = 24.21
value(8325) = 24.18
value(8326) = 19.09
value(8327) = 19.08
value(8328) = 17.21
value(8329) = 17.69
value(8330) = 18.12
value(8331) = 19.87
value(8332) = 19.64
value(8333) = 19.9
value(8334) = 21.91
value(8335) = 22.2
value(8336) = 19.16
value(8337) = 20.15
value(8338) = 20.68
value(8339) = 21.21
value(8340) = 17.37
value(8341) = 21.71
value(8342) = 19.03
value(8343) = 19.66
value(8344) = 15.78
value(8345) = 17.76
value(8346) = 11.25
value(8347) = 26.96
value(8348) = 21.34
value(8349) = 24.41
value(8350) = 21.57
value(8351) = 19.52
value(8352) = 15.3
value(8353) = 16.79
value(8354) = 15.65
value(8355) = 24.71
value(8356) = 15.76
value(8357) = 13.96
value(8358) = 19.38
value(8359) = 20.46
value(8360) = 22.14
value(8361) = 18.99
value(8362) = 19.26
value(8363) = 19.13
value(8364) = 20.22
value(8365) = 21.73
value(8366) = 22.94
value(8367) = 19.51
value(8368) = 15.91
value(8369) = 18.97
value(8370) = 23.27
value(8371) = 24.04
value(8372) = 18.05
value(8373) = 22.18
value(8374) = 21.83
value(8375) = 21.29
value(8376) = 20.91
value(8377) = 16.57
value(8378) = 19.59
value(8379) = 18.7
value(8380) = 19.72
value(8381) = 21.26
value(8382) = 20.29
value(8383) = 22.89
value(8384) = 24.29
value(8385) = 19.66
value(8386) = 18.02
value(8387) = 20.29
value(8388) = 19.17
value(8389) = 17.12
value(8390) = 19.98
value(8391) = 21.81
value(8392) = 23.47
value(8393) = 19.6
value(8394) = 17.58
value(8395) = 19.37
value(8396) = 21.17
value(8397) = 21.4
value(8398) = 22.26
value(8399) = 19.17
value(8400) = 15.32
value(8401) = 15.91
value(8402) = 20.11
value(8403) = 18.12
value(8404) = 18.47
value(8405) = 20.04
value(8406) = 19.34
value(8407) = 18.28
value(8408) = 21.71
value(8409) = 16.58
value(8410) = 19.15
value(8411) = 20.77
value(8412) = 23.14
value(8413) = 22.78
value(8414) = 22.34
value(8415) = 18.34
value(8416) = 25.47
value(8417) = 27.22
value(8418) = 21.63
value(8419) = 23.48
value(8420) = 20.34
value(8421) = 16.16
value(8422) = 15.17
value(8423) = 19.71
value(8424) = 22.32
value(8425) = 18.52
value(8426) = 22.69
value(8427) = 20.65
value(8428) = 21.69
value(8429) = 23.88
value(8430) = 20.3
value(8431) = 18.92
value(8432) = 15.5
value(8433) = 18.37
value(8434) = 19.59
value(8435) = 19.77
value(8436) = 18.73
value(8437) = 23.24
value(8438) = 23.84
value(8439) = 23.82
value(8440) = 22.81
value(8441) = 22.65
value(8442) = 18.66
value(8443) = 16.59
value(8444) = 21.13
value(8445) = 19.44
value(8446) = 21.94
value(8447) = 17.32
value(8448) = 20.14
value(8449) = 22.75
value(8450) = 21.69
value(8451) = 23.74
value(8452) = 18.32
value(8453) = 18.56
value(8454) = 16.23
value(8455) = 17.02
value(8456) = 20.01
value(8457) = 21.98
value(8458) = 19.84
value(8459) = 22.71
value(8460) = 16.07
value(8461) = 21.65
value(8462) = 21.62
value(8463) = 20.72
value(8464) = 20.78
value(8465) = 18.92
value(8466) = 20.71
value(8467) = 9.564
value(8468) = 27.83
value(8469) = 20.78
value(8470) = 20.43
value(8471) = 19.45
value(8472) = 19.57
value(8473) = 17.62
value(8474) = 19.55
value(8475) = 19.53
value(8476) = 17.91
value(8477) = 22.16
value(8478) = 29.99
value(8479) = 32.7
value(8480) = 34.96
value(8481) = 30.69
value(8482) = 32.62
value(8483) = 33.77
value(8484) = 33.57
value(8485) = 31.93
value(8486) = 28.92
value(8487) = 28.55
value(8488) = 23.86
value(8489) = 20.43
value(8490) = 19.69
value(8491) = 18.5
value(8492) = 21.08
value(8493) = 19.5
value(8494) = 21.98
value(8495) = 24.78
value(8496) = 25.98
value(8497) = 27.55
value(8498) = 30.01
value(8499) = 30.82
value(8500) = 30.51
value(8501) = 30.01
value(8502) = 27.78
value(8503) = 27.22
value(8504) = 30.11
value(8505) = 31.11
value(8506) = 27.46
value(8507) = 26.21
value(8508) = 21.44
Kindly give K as 0.09 mag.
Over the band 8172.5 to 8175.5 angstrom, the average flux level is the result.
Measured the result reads 19.8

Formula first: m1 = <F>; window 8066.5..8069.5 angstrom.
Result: 18.6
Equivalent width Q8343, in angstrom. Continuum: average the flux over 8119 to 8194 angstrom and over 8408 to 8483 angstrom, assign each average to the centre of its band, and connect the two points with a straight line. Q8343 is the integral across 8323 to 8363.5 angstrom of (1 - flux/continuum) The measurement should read 2.7 angstrom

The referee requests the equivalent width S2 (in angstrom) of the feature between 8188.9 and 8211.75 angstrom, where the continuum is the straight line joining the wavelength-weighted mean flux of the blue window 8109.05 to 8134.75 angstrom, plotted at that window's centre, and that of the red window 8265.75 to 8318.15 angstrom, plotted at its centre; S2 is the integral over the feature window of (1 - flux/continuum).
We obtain 6.8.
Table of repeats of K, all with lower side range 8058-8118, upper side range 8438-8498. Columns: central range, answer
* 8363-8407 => 0.11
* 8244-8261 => 0.12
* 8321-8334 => 0.09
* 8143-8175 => 0.03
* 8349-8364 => 0.16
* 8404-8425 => 0.08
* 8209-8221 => 0.08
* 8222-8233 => 0.10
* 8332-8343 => 0.08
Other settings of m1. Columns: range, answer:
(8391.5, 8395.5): 20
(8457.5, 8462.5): 20.4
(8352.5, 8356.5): 18.2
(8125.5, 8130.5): 19.9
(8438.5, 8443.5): 20.9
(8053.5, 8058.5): 23.1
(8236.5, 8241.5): 19.3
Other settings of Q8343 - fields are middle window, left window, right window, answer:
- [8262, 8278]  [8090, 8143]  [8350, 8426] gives -2.59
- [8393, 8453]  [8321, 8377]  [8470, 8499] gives 6.57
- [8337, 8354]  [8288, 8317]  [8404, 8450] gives 7.45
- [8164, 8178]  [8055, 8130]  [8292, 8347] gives 2.32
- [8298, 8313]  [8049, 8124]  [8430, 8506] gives -2.88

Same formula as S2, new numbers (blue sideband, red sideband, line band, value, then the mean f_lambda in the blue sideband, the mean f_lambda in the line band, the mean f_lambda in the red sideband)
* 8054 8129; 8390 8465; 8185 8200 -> -0.3 angstrom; 20.9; 21.1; 20.3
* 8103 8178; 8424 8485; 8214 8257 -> 2.1 angstrom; 20.4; 19.7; 21.7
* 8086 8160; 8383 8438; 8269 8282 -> -1.5 angstrom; 20.9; 22.9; 20.2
